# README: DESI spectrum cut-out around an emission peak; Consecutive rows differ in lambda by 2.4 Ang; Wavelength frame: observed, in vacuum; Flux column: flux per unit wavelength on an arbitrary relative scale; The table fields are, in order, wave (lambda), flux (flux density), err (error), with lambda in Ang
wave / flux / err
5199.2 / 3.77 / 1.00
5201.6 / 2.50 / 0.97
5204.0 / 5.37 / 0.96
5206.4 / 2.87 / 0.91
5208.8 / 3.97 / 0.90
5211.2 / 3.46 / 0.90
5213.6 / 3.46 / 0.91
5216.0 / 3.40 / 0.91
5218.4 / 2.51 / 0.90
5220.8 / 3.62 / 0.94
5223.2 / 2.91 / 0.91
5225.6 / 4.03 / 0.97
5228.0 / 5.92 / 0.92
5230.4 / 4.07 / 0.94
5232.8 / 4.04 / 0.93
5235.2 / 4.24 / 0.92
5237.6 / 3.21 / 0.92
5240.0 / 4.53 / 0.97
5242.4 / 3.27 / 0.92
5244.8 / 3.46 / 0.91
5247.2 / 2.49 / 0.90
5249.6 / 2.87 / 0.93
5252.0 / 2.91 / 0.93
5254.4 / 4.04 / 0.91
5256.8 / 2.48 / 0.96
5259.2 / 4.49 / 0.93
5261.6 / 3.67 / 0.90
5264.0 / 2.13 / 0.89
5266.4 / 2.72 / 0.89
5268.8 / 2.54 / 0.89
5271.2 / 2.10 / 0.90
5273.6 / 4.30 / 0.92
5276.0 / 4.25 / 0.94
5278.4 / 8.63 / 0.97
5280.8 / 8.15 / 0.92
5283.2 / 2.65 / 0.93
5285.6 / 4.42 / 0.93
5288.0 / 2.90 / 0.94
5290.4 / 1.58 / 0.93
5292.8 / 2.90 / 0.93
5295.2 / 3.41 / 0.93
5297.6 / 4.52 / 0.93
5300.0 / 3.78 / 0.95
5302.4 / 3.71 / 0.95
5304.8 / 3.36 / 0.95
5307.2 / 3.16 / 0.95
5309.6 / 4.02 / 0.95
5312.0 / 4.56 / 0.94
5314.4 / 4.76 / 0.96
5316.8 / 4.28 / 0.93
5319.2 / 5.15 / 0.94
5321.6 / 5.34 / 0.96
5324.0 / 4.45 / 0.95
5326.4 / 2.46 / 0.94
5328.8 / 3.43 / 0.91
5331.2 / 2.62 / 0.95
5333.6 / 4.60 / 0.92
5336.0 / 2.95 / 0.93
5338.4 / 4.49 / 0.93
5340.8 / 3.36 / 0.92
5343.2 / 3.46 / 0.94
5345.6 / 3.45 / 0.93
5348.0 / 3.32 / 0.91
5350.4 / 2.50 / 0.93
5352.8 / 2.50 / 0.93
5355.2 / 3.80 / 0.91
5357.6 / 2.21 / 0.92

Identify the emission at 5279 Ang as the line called [O III]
